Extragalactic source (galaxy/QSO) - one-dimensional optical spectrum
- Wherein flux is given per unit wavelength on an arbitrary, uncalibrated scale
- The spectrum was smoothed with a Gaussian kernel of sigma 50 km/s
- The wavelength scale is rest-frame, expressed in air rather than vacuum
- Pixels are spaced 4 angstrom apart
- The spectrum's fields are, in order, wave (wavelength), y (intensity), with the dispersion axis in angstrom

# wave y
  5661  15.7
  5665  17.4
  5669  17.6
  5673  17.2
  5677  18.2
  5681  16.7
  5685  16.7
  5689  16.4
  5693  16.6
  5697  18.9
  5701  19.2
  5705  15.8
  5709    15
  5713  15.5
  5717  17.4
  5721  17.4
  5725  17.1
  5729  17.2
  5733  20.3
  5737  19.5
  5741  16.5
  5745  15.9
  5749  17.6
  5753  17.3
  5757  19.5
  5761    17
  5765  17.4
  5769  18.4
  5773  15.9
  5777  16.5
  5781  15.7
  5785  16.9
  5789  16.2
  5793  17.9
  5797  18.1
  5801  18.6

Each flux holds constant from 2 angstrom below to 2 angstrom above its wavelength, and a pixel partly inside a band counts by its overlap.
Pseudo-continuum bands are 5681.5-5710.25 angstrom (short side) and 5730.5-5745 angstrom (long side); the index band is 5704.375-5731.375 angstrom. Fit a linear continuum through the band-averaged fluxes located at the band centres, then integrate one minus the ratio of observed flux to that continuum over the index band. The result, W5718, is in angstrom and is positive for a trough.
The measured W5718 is 1.70 angstrom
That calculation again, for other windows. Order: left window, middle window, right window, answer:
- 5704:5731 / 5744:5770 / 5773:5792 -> -1.9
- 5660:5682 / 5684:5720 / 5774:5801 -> 0.6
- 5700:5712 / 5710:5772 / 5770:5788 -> -4.4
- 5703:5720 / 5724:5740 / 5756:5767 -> -1.6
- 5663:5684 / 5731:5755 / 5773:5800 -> -1.1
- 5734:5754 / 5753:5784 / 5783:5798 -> 0.3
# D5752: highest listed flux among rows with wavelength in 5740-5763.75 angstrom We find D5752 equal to 19.5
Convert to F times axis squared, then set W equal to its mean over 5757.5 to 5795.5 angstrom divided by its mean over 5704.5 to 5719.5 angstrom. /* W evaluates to 1.09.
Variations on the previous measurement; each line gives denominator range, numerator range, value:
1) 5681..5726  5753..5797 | 1.04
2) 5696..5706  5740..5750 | 0.93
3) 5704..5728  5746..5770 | 1.10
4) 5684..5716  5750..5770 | 1.09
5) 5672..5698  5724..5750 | 1.05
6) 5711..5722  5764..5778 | 1.04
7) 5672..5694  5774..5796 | 1.02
